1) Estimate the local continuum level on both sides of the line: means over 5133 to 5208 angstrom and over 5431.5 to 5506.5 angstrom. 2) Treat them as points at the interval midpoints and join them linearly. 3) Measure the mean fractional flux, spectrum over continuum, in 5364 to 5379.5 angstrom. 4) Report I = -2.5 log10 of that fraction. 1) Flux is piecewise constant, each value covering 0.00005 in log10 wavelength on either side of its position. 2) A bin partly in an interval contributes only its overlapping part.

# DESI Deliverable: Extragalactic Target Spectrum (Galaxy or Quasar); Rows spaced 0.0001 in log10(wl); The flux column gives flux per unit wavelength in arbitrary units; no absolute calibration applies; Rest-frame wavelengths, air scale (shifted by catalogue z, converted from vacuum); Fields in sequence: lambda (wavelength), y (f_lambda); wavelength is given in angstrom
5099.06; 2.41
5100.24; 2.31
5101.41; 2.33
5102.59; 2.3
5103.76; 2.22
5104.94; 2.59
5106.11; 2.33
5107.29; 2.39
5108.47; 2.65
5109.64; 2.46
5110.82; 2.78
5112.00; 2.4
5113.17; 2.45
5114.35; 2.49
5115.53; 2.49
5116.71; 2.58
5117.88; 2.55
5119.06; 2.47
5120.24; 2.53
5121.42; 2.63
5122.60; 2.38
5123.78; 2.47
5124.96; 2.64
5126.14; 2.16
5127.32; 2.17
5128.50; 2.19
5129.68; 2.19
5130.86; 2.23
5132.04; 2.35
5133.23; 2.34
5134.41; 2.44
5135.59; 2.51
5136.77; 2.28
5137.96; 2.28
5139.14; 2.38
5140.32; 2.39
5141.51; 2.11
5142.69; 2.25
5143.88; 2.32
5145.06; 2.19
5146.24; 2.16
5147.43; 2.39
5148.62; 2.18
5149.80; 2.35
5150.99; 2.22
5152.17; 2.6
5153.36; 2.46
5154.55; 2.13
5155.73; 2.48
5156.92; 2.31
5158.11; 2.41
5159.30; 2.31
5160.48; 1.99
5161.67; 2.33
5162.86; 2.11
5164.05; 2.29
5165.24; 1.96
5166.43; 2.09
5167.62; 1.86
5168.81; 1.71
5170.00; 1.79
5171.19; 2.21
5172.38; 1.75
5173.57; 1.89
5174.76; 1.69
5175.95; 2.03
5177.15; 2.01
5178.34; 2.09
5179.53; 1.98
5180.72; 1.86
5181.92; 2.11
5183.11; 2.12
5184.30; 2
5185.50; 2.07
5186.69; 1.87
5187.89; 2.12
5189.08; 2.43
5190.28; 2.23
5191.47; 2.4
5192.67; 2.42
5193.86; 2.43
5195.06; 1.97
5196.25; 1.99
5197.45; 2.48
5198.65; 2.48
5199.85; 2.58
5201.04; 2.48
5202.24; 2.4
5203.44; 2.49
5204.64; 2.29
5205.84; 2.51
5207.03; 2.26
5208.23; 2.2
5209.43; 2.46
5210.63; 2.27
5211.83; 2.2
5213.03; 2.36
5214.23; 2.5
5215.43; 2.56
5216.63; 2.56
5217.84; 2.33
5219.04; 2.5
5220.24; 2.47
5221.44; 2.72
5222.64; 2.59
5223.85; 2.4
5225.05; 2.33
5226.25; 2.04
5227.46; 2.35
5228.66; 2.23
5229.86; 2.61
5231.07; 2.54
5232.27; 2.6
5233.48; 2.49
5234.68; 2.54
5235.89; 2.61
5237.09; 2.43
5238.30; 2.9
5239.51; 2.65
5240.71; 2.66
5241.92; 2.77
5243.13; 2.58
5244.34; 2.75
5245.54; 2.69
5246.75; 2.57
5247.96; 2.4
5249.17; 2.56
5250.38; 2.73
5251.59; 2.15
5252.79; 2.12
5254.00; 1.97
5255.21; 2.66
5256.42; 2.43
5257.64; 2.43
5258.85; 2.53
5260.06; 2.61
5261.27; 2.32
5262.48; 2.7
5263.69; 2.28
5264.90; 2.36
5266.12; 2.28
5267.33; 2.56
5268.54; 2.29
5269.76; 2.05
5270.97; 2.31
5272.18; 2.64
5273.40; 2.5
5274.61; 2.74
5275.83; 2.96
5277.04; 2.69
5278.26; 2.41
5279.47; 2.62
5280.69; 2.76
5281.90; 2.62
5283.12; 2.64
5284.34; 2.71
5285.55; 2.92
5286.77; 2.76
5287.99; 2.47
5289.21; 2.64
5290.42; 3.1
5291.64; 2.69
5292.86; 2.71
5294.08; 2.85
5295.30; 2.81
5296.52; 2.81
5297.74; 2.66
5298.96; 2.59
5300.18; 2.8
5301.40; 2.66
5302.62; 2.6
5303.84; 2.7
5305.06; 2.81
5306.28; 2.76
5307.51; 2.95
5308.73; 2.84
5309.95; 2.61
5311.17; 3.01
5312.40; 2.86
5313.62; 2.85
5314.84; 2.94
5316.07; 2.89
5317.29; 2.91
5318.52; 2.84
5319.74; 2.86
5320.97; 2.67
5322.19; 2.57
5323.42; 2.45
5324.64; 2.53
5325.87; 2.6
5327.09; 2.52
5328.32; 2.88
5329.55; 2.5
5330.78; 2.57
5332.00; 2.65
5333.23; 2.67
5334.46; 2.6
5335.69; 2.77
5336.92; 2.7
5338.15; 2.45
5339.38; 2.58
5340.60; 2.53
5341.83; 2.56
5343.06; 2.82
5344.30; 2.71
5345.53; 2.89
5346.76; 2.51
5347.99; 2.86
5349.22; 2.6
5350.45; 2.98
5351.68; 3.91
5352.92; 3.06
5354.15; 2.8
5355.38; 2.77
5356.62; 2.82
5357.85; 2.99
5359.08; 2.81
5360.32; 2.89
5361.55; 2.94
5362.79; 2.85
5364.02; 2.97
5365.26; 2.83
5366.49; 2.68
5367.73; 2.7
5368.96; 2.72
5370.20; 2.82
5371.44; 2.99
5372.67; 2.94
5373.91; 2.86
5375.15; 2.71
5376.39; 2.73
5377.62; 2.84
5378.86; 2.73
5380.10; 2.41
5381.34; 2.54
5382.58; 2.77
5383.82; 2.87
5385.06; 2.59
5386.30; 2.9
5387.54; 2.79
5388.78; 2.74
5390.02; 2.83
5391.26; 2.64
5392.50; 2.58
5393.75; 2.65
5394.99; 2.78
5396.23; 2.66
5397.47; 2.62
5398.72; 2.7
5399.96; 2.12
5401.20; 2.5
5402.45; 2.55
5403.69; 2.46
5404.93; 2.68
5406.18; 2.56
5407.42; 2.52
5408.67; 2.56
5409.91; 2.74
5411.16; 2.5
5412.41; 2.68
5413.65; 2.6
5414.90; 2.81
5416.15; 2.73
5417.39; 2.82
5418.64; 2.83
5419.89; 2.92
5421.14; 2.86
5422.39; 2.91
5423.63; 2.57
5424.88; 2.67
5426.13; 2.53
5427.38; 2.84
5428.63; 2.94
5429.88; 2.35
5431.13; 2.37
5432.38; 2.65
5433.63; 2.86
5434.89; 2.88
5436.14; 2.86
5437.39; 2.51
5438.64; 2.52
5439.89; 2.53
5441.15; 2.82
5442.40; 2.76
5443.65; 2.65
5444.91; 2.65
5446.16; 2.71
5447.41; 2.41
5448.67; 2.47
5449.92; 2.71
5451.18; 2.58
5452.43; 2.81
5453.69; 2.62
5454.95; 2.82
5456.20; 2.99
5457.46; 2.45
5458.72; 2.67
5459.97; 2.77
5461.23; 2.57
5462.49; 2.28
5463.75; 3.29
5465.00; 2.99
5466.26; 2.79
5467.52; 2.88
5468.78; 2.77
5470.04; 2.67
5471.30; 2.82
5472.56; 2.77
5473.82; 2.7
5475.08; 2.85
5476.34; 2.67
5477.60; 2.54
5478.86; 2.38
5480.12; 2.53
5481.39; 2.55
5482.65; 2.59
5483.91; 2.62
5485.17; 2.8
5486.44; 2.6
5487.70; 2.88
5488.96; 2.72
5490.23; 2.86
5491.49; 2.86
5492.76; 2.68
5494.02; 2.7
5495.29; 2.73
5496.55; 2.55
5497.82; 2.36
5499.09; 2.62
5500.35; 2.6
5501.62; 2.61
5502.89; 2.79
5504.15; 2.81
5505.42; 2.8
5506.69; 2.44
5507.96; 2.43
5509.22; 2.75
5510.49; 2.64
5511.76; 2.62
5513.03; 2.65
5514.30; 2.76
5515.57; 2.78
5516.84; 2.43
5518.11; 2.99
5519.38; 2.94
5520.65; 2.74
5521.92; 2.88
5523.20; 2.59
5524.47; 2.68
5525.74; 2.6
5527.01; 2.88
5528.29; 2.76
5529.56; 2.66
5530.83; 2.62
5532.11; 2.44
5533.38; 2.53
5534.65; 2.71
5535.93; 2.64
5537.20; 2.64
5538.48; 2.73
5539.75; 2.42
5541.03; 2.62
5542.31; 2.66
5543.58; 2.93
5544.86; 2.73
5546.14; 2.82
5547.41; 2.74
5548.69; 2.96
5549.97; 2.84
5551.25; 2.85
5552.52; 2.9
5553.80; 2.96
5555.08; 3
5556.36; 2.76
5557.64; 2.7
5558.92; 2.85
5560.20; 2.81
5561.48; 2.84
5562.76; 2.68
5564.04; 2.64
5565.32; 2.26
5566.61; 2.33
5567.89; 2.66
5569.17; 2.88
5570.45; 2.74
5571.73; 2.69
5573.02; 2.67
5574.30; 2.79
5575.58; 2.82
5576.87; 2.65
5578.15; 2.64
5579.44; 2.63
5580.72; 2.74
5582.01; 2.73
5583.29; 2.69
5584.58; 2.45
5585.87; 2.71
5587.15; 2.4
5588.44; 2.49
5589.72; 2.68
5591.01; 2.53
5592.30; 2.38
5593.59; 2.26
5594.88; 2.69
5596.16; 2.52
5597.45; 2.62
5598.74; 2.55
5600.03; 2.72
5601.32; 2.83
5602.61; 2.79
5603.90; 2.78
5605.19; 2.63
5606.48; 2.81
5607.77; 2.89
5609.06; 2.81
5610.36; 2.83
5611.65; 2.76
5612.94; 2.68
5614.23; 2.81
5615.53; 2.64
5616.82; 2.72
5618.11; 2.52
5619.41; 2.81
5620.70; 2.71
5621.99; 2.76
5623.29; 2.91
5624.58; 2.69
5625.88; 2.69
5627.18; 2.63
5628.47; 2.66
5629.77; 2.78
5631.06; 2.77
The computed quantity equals -0.109 mag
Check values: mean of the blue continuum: 2.21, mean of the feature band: 2.8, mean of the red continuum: 2.69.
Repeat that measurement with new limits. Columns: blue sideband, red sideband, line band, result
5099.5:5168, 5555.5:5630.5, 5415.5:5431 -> -0.07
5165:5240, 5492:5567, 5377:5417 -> -0.05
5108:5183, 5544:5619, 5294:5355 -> -0.13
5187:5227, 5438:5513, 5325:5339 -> -0.05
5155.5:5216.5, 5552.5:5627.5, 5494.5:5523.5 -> -0.04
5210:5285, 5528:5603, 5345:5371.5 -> -0.13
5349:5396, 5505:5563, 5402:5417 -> 0.07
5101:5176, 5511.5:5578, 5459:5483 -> -0.03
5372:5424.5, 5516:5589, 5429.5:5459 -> 0.02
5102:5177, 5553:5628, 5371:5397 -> -0.10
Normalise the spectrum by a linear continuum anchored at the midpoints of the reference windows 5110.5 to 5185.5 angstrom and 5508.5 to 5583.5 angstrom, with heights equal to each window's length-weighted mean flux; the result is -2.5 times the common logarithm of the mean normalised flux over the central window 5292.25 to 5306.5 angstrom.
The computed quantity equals -0.130 mag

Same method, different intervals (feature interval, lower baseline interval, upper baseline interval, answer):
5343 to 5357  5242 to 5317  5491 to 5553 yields -0.10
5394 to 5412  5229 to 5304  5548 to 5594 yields 0.02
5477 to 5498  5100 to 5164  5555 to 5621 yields -0.02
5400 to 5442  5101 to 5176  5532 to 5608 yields -0.05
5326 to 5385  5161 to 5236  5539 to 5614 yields -0.14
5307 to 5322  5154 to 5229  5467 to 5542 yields -0.18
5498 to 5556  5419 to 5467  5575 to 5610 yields -0.02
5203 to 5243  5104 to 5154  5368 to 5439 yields 0.01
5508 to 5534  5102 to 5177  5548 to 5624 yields -0.02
